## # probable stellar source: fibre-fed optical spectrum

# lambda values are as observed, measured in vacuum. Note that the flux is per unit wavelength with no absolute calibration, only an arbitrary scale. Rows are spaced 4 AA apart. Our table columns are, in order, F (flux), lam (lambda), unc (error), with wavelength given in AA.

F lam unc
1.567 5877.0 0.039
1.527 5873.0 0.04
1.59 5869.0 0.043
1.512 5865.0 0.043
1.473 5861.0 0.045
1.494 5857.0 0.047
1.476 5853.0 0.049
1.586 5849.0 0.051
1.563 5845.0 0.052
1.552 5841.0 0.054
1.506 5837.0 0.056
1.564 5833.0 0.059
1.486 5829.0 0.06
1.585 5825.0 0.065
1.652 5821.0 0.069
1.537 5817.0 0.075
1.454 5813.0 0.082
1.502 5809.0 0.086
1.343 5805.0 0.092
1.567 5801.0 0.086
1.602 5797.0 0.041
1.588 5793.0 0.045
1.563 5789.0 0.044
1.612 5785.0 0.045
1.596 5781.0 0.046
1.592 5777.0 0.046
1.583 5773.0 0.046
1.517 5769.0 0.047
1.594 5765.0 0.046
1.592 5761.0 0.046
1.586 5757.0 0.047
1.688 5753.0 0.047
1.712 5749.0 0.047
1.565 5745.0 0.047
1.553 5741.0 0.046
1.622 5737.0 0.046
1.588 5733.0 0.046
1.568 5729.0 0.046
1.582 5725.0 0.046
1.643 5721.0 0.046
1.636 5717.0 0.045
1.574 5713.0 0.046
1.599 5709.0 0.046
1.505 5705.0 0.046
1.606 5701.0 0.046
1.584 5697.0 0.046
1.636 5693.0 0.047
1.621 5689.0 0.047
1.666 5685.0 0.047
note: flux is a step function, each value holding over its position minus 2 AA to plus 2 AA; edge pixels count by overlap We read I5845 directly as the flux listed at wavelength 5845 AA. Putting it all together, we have 1.563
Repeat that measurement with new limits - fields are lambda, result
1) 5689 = 1.621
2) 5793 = 1.588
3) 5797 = 1.602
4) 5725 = 1.582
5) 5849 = 1.586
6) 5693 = 1.636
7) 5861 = 1.473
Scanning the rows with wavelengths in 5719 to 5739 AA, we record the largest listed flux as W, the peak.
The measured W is 1.643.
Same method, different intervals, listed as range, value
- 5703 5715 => 1.599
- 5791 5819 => 1.602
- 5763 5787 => 1.612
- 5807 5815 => 1.502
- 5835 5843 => 1.552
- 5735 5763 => 1.712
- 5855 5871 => 1.59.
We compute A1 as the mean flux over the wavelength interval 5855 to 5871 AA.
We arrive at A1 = 1.52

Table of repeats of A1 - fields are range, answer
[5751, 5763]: 1.62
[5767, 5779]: 1.56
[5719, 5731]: 1.6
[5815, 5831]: 1.56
